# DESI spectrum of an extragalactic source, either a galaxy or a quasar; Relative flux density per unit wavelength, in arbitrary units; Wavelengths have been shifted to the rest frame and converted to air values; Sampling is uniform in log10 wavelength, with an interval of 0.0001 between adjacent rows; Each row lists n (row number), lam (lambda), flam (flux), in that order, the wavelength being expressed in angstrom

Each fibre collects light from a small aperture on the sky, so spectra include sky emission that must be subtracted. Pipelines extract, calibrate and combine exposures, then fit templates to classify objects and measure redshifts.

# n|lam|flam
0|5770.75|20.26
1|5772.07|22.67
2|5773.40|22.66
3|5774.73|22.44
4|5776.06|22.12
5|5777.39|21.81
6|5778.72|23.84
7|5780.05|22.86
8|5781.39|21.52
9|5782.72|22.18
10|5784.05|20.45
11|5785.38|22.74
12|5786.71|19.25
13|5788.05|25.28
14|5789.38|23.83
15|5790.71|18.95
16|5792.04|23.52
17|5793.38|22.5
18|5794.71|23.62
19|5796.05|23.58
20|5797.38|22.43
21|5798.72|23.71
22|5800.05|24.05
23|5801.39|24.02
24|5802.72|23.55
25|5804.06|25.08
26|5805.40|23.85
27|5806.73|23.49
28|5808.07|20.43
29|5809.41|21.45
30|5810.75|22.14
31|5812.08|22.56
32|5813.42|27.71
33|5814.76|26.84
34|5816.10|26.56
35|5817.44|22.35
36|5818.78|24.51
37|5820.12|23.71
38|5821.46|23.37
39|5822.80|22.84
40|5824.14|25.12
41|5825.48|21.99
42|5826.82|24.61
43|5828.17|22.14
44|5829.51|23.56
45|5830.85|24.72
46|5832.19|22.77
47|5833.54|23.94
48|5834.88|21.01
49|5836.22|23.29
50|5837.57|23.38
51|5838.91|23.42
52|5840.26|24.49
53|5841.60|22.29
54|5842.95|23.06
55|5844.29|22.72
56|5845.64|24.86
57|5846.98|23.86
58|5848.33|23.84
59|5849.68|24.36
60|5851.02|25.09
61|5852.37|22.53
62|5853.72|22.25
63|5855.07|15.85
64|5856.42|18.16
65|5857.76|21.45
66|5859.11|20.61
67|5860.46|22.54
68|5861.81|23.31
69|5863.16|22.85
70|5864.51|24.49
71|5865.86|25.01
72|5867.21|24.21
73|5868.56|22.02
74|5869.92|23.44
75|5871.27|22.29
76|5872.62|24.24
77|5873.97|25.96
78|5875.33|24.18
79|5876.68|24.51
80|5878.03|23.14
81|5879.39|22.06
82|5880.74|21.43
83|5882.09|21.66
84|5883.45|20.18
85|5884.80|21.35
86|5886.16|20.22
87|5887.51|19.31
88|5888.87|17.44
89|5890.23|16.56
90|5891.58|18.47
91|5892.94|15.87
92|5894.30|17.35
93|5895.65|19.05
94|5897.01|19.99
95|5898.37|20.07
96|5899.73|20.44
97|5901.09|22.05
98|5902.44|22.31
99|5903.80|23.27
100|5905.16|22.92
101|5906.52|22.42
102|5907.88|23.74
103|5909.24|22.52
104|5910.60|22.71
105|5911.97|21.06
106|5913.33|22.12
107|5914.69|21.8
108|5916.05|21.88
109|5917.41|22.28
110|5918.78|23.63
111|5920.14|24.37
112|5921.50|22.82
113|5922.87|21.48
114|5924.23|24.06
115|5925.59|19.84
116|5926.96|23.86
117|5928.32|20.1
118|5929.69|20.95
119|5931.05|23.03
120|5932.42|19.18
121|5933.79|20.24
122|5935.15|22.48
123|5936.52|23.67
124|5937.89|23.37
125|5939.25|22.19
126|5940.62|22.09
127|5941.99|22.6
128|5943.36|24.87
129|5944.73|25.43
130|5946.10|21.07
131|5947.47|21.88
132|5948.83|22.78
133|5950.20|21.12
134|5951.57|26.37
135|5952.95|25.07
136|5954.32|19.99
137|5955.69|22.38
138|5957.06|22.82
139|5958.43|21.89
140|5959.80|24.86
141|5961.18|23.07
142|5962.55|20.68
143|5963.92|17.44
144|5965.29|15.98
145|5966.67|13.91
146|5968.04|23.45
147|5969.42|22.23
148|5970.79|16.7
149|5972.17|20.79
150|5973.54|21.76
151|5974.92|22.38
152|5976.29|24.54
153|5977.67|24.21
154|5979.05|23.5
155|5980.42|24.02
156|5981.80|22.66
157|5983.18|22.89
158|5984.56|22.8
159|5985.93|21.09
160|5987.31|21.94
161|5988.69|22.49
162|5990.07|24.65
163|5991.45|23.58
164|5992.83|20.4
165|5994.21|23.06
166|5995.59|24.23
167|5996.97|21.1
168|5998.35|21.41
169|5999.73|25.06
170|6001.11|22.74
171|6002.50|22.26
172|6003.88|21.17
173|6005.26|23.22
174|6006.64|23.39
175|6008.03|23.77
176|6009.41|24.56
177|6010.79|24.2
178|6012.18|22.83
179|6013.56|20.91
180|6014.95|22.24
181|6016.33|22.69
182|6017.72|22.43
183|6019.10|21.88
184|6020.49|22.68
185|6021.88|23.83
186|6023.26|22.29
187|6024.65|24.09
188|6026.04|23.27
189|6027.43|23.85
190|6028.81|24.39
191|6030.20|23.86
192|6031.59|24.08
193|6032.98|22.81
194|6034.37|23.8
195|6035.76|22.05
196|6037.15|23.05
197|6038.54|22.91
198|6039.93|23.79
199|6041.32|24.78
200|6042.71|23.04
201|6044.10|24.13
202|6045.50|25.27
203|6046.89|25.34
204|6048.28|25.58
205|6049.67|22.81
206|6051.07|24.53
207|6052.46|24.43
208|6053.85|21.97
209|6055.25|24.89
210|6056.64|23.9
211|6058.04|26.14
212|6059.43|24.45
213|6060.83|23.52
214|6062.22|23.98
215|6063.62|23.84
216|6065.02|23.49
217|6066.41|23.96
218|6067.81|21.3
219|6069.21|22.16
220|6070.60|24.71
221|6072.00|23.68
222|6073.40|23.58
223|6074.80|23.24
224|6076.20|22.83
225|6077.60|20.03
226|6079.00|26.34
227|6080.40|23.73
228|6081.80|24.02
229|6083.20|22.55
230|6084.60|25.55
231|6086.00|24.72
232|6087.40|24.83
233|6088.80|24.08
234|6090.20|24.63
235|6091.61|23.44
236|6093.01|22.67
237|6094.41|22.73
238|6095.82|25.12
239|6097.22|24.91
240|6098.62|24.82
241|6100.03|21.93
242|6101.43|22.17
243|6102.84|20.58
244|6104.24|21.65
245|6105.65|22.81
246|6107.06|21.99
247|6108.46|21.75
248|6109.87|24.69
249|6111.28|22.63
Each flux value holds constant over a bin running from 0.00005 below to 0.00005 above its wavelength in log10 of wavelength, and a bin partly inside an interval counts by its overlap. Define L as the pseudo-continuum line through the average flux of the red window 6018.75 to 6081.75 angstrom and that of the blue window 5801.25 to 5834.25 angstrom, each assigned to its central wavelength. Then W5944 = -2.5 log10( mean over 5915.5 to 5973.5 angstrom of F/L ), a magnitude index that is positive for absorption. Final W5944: 0.09 mag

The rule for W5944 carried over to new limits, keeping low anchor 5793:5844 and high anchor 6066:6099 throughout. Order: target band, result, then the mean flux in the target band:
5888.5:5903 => 0.23 mag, 19.1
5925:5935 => 0.12 mag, 21.1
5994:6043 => 0.03 mag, 23.1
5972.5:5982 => 0.02 mag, 23.2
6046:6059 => -0.03 mag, 24.4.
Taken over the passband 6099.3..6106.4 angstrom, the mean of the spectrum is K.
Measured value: 21.8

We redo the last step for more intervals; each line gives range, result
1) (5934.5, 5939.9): 22.9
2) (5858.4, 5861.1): 21.5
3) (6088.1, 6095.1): 23.5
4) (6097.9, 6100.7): 23.4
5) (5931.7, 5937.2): 21.4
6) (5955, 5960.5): 23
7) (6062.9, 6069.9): 22.9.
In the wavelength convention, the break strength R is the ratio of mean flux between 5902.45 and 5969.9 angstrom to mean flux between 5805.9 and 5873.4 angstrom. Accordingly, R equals 1.0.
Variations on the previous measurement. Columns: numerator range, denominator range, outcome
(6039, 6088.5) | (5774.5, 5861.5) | 1.04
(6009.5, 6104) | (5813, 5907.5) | 1.05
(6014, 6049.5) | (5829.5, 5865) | 1.03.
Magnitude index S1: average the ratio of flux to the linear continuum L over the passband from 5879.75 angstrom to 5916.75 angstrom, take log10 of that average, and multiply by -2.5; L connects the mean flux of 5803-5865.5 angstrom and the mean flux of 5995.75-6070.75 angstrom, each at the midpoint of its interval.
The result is 0.13 mag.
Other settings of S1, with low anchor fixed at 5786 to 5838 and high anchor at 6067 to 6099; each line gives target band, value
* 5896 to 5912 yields 0.07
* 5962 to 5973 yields 0.24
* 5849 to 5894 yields 0.08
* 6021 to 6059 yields -0.01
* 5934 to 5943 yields 0.04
